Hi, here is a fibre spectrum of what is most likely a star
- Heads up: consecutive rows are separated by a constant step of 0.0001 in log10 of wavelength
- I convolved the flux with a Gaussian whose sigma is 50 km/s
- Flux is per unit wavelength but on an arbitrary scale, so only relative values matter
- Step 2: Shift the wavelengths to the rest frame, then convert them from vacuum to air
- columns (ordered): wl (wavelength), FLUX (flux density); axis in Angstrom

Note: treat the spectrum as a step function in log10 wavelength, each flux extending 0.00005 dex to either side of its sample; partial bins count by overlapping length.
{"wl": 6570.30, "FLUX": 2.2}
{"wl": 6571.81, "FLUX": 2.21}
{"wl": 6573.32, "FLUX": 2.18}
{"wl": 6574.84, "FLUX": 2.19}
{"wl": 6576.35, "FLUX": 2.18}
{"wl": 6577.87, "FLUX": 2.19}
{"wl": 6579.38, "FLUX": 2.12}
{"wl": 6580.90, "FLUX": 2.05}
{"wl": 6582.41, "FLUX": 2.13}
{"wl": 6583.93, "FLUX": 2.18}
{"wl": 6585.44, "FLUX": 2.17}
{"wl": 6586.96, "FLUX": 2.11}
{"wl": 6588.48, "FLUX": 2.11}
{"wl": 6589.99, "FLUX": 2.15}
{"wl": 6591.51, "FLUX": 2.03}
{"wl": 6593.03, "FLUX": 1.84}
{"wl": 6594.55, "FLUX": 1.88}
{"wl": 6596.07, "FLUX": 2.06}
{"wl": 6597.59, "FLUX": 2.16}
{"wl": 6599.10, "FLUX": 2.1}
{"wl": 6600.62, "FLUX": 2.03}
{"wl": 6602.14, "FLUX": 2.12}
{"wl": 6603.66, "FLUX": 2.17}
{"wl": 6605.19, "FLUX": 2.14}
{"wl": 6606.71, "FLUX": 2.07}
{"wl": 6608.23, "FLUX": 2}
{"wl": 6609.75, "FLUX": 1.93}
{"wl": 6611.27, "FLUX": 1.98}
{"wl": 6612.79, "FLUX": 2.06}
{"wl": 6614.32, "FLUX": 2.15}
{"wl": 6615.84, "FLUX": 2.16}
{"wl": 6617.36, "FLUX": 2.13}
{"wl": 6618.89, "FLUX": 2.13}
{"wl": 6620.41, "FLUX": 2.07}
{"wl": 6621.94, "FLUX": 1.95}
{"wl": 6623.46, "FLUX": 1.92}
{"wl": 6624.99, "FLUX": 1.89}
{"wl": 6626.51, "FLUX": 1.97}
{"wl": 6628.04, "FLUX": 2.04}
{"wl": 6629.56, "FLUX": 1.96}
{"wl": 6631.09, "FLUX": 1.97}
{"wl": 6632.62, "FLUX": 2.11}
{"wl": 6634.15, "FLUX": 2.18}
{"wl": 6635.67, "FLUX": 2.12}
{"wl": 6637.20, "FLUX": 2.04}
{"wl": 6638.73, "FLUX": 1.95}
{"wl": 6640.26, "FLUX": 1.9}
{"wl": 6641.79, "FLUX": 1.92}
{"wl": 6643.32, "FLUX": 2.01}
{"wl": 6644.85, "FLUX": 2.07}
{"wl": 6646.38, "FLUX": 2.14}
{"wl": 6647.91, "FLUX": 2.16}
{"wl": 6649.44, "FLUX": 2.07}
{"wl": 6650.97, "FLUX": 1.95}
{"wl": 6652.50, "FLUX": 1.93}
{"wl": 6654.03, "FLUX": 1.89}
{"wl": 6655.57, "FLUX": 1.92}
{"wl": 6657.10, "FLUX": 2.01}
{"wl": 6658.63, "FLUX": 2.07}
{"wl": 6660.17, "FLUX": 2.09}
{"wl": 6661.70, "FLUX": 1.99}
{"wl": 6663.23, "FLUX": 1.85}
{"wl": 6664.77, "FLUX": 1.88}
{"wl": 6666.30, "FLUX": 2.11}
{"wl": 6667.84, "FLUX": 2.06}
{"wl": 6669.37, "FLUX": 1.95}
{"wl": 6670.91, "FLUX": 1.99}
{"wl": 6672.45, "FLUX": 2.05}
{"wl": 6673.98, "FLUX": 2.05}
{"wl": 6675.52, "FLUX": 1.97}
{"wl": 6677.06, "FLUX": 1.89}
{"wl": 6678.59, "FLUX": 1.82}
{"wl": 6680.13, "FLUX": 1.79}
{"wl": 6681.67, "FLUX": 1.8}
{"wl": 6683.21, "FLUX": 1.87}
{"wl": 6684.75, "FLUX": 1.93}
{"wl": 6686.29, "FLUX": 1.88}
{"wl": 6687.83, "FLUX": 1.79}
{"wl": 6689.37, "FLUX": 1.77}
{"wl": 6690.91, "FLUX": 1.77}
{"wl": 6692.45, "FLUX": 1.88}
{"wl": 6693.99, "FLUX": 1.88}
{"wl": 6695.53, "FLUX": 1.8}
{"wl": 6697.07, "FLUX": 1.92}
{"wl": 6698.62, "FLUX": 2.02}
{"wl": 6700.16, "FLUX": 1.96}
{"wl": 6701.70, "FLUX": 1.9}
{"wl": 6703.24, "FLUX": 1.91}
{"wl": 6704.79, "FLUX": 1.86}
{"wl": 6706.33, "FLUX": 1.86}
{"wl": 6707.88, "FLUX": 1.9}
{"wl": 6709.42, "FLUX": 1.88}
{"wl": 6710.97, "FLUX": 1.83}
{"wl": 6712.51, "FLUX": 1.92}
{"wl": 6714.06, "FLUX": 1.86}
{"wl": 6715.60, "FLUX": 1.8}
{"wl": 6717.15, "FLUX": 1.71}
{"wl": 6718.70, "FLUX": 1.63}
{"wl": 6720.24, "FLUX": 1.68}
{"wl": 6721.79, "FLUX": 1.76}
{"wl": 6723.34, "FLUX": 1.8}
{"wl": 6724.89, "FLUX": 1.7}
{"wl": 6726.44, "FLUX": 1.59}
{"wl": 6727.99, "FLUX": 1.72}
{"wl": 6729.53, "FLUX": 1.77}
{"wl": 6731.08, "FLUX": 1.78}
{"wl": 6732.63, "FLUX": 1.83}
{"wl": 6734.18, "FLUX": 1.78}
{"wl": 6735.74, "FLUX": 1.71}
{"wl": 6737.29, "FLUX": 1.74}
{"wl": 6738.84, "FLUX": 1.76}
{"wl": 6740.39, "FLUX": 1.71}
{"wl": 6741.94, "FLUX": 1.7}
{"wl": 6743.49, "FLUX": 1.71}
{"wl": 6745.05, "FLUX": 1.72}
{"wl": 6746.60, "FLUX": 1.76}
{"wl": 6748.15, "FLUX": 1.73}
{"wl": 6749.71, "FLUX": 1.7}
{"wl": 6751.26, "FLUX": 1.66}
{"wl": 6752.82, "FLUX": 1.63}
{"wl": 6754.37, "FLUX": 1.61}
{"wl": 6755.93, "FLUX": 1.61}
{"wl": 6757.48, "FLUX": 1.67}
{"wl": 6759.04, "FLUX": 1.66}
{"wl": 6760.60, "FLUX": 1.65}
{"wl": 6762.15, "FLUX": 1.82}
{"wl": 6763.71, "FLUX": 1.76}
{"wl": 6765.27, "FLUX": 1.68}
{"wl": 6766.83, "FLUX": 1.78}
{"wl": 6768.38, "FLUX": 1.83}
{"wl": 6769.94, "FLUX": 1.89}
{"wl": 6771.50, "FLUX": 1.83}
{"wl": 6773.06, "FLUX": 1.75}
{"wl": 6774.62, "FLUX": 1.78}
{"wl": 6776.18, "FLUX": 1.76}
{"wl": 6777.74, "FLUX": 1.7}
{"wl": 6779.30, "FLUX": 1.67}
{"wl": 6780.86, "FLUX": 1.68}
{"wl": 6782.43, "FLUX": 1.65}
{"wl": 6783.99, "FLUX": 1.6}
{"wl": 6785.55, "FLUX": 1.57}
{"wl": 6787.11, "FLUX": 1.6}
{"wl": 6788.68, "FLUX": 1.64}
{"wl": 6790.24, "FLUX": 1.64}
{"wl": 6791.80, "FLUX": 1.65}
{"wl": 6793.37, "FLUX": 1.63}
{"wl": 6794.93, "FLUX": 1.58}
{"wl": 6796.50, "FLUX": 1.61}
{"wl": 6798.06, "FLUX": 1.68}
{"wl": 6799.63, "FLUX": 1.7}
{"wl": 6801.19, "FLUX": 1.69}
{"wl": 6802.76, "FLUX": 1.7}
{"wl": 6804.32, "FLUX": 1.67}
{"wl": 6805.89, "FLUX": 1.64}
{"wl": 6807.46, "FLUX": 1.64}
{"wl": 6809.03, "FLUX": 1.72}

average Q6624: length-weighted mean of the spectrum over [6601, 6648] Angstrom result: 2.04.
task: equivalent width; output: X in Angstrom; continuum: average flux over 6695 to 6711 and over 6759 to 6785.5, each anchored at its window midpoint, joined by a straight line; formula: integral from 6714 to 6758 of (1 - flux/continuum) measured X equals 2.49 Angstrom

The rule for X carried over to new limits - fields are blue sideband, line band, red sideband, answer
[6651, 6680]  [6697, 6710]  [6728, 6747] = -0.4 Angstrom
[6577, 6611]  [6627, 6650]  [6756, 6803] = -0.6 Angstrom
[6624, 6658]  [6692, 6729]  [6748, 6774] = 0.4 Angstrom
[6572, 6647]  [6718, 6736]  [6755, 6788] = 0.8 Angstrom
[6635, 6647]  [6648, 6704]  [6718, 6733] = -1.1 Angstrom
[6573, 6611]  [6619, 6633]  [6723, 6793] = 0.1 Angstrom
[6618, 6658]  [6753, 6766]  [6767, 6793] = 0.5 Angstrom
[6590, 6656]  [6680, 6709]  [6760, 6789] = 0.2 Angstrom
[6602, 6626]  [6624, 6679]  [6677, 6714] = -0.9 Angstrom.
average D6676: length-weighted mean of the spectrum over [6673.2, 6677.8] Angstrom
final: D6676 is 1.97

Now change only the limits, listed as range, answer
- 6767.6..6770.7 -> 1.86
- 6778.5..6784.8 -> 1.65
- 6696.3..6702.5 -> 1.95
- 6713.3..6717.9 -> 1.79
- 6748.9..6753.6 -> 1.66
